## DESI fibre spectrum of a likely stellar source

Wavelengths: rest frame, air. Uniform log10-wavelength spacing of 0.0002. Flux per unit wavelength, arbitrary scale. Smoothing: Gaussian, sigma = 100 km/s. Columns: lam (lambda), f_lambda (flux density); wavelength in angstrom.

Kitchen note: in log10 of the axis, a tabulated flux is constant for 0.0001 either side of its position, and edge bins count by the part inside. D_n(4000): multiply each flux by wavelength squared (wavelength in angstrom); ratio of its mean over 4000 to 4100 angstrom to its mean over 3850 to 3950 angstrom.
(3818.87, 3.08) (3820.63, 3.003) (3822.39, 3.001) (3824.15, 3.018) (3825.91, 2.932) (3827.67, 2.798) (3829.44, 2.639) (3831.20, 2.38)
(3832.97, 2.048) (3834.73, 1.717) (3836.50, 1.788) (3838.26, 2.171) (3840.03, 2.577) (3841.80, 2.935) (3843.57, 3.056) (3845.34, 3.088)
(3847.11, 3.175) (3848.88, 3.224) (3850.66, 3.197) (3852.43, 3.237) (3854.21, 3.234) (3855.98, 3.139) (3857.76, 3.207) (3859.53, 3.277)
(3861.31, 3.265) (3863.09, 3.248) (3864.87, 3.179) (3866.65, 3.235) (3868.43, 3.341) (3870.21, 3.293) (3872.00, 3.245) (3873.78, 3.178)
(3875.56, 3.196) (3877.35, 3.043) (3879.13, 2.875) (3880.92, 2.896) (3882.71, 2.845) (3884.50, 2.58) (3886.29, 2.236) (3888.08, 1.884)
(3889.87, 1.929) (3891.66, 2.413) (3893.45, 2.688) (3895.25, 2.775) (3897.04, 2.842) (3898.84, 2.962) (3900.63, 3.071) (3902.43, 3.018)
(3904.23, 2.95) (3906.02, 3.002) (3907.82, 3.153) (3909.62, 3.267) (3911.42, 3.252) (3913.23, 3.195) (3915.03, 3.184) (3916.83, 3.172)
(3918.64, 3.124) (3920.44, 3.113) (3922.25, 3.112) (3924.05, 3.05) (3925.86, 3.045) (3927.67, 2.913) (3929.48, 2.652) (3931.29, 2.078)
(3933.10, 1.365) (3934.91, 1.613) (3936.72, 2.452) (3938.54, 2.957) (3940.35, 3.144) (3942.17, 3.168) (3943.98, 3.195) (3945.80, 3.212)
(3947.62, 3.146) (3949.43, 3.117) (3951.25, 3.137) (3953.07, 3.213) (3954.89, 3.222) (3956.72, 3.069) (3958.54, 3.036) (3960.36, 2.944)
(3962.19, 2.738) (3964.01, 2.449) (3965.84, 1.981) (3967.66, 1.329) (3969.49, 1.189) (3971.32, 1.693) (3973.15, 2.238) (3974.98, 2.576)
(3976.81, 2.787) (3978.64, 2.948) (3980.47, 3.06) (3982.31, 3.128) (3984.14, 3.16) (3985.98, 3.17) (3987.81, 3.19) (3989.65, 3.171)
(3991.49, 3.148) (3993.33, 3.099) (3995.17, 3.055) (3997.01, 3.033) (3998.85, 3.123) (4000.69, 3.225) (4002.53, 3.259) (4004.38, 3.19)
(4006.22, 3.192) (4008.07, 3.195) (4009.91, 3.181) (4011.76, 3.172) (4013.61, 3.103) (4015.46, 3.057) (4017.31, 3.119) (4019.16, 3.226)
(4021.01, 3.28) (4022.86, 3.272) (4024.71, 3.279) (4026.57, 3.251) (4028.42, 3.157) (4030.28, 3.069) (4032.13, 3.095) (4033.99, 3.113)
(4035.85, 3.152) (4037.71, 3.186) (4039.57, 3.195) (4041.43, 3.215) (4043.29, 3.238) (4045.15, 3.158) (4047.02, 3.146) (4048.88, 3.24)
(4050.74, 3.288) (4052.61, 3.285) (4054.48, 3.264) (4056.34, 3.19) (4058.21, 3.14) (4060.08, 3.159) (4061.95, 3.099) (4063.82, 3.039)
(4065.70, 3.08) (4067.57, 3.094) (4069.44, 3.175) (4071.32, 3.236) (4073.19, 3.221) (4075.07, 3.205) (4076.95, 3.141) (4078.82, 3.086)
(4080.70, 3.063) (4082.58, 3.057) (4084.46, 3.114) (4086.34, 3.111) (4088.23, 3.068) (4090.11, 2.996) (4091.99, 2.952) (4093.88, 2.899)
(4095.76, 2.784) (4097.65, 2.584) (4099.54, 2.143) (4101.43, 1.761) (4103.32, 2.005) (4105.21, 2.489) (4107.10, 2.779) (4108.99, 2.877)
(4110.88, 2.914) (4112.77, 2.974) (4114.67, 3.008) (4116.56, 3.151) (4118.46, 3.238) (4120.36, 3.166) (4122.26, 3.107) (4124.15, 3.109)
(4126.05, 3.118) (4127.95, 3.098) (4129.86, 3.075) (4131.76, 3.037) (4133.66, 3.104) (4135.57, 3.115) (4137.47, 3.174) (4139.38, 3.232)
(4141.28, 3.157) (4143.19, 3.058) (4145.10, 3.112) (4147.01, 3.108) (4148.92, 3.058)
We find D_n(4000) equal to 1.1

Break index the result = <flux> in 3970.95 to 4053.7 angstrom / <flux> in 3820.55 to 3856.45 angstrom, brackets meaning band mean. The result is 1.1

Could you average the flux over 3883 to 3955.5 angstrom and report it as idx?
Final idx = 2.84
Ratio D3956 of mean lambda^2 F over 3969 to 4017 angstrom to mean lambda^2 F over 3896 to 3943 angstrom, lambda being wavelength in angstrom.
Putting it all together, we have 1.07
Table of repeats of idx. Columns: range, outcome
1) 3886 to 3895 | 2.27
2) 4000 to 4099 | 3.13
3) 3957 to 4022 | 2.87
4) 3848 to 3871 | 3.24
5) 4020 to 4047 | 3.19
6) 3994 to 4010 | 3.16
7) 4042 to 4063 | 3.2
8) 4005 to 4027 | 3.19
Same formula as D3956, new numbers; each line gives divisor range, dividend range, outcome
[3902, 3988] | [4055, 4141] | 1.15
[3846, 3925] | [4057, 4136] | 1.09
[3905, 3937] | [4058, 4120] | 1.13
